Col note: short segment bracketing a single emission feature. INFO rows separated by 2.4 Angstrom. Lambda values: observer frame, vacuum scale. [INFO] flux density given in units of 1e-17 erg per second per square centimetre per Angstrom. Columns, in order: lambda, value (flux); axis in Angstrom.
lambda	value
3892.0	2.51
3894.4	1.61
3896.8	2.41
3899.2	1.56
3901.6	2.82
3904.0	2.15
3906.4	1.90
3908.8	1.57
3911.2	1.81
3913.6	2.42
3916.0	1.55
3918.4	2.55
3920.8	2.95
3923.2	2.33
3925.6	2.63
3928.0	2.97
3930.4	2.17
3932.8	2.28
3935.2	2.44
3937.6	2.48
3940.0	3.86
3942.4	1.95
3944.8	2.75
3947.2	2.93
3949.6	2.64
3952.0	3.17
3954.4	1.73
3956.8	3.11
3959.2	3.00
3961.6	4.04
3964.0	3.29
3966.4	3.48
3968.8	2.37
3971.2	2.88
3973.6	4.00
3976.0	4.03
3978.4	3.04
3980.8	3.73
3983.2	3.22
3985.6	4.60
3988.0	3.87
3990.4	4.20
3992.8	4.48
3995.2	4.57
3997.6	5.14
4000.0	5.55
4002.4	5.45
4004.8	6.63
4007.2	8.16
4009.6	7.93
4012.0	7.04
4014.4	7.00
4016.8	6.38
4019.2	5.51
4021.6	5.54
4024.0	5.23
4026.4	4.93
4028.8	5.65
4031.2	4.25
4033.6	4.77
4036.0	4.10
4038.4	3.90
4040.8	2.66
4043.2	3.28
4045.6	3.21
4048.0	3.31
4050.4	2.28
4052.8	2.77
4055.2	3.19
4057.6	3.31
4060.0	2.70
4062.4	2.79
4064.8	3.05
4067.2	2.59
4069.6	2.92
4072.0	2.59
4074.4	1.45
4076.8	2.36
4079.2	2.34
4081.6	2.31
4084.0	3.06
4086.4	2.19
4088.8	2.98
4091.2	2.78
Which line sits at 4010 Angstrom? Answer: C IV 1549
